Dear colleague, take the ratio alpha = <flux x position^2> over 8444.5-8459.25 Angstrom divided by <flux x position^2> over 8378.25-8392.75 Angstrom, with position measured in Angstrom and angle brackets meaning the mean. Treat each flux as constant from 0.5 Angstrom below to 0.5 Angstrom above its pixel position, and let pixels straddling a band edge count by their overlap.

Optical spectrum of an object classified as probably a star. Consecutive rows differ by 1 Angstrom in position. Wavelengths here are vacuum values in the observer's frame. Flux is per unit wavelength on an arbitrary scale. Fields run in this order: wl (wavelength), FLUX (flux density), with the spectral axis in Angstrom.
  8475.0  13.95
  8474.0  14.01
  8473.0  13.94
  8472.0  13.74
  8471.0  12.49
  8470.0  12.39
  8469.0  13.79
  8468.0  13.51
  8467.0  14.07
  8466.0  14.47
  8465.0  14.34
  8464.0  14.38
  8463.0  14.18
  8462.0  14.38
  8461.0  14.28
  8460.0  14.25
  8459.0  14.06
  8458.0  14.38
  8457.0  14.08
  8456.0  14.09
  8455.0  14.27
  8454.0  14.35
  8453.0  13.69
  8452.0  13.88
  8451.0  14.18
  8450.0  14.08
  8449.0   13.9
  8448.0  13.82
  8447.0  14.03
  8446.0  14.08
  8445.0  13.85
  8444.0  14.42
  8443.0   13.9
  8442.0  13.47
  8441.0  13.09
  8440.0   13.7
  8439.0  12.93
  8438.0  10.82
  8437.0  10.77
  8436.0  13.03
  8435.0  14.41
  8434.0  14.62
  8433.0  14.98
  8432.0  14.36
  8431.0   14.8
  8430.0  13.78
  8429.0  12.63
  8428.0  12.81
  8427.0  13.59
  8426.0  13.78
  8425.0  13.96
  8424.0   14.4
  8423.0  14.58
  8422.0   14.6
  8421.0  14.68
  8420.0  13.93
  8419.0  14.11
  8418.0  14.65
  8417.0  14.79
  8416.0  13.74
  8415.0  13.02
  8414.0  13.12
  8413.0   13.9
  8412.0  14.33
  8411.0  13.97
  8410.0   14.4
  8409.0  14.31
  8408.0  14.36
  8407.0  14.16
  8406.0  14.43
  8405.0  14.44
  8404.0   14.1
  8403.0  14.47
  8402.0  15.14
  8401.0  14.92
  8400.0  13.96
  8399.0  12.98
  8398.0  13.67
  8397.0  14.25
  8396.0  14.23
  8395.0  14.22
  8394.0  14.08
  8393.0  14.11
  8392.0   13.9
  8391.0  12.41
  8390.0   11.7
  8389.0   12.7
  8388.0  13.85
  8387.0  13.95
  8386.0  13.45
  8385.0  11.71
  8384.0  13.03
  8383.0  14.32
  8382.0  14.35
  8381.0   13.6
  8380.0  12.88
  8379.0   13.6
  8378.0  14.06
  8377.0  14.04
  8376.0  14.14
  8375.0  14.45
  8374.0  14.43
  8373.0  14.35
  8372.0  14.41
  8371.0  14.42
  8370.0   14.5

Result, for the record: 1.1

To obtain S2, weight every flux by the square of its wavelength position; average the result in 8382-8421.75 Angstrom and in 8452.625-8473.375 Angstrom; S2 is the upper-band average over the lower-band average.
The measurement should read 1.0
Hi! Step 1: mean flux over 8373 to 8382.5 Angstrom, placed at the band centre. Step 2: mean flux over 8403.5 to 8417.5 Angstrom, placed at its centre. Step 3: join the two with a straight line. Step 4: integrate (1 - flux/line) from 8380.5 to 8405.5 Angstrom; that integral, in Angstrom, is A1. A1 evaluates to 0.5 Angstrom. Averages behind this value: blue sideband 14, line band 13.7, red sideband 14.1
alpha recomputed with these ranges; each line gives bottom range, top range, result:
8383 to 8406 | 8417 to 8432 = 1.03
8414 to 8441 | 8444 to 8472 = 1.03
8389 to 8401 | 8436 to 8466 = 1.03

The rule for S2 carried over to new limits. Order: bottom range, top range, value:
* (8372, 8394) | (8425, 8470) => 1.03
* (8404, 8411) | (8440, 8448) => 0.97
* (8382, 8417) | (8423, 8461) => 1.01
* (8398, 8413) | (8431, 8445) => 0.95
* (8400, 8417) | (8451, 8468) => 1.01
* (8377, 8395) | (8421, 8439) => 1.03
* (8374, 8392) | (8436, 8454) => 1.01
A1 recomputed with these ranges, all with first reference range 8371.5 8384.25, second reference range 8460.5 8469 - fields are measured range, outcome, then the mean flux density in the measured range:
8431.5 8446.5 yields 0.7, 13.5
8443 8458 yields 0.1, 14.1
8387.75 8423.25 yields 0.1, 14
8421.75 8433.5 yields 0.1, 14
